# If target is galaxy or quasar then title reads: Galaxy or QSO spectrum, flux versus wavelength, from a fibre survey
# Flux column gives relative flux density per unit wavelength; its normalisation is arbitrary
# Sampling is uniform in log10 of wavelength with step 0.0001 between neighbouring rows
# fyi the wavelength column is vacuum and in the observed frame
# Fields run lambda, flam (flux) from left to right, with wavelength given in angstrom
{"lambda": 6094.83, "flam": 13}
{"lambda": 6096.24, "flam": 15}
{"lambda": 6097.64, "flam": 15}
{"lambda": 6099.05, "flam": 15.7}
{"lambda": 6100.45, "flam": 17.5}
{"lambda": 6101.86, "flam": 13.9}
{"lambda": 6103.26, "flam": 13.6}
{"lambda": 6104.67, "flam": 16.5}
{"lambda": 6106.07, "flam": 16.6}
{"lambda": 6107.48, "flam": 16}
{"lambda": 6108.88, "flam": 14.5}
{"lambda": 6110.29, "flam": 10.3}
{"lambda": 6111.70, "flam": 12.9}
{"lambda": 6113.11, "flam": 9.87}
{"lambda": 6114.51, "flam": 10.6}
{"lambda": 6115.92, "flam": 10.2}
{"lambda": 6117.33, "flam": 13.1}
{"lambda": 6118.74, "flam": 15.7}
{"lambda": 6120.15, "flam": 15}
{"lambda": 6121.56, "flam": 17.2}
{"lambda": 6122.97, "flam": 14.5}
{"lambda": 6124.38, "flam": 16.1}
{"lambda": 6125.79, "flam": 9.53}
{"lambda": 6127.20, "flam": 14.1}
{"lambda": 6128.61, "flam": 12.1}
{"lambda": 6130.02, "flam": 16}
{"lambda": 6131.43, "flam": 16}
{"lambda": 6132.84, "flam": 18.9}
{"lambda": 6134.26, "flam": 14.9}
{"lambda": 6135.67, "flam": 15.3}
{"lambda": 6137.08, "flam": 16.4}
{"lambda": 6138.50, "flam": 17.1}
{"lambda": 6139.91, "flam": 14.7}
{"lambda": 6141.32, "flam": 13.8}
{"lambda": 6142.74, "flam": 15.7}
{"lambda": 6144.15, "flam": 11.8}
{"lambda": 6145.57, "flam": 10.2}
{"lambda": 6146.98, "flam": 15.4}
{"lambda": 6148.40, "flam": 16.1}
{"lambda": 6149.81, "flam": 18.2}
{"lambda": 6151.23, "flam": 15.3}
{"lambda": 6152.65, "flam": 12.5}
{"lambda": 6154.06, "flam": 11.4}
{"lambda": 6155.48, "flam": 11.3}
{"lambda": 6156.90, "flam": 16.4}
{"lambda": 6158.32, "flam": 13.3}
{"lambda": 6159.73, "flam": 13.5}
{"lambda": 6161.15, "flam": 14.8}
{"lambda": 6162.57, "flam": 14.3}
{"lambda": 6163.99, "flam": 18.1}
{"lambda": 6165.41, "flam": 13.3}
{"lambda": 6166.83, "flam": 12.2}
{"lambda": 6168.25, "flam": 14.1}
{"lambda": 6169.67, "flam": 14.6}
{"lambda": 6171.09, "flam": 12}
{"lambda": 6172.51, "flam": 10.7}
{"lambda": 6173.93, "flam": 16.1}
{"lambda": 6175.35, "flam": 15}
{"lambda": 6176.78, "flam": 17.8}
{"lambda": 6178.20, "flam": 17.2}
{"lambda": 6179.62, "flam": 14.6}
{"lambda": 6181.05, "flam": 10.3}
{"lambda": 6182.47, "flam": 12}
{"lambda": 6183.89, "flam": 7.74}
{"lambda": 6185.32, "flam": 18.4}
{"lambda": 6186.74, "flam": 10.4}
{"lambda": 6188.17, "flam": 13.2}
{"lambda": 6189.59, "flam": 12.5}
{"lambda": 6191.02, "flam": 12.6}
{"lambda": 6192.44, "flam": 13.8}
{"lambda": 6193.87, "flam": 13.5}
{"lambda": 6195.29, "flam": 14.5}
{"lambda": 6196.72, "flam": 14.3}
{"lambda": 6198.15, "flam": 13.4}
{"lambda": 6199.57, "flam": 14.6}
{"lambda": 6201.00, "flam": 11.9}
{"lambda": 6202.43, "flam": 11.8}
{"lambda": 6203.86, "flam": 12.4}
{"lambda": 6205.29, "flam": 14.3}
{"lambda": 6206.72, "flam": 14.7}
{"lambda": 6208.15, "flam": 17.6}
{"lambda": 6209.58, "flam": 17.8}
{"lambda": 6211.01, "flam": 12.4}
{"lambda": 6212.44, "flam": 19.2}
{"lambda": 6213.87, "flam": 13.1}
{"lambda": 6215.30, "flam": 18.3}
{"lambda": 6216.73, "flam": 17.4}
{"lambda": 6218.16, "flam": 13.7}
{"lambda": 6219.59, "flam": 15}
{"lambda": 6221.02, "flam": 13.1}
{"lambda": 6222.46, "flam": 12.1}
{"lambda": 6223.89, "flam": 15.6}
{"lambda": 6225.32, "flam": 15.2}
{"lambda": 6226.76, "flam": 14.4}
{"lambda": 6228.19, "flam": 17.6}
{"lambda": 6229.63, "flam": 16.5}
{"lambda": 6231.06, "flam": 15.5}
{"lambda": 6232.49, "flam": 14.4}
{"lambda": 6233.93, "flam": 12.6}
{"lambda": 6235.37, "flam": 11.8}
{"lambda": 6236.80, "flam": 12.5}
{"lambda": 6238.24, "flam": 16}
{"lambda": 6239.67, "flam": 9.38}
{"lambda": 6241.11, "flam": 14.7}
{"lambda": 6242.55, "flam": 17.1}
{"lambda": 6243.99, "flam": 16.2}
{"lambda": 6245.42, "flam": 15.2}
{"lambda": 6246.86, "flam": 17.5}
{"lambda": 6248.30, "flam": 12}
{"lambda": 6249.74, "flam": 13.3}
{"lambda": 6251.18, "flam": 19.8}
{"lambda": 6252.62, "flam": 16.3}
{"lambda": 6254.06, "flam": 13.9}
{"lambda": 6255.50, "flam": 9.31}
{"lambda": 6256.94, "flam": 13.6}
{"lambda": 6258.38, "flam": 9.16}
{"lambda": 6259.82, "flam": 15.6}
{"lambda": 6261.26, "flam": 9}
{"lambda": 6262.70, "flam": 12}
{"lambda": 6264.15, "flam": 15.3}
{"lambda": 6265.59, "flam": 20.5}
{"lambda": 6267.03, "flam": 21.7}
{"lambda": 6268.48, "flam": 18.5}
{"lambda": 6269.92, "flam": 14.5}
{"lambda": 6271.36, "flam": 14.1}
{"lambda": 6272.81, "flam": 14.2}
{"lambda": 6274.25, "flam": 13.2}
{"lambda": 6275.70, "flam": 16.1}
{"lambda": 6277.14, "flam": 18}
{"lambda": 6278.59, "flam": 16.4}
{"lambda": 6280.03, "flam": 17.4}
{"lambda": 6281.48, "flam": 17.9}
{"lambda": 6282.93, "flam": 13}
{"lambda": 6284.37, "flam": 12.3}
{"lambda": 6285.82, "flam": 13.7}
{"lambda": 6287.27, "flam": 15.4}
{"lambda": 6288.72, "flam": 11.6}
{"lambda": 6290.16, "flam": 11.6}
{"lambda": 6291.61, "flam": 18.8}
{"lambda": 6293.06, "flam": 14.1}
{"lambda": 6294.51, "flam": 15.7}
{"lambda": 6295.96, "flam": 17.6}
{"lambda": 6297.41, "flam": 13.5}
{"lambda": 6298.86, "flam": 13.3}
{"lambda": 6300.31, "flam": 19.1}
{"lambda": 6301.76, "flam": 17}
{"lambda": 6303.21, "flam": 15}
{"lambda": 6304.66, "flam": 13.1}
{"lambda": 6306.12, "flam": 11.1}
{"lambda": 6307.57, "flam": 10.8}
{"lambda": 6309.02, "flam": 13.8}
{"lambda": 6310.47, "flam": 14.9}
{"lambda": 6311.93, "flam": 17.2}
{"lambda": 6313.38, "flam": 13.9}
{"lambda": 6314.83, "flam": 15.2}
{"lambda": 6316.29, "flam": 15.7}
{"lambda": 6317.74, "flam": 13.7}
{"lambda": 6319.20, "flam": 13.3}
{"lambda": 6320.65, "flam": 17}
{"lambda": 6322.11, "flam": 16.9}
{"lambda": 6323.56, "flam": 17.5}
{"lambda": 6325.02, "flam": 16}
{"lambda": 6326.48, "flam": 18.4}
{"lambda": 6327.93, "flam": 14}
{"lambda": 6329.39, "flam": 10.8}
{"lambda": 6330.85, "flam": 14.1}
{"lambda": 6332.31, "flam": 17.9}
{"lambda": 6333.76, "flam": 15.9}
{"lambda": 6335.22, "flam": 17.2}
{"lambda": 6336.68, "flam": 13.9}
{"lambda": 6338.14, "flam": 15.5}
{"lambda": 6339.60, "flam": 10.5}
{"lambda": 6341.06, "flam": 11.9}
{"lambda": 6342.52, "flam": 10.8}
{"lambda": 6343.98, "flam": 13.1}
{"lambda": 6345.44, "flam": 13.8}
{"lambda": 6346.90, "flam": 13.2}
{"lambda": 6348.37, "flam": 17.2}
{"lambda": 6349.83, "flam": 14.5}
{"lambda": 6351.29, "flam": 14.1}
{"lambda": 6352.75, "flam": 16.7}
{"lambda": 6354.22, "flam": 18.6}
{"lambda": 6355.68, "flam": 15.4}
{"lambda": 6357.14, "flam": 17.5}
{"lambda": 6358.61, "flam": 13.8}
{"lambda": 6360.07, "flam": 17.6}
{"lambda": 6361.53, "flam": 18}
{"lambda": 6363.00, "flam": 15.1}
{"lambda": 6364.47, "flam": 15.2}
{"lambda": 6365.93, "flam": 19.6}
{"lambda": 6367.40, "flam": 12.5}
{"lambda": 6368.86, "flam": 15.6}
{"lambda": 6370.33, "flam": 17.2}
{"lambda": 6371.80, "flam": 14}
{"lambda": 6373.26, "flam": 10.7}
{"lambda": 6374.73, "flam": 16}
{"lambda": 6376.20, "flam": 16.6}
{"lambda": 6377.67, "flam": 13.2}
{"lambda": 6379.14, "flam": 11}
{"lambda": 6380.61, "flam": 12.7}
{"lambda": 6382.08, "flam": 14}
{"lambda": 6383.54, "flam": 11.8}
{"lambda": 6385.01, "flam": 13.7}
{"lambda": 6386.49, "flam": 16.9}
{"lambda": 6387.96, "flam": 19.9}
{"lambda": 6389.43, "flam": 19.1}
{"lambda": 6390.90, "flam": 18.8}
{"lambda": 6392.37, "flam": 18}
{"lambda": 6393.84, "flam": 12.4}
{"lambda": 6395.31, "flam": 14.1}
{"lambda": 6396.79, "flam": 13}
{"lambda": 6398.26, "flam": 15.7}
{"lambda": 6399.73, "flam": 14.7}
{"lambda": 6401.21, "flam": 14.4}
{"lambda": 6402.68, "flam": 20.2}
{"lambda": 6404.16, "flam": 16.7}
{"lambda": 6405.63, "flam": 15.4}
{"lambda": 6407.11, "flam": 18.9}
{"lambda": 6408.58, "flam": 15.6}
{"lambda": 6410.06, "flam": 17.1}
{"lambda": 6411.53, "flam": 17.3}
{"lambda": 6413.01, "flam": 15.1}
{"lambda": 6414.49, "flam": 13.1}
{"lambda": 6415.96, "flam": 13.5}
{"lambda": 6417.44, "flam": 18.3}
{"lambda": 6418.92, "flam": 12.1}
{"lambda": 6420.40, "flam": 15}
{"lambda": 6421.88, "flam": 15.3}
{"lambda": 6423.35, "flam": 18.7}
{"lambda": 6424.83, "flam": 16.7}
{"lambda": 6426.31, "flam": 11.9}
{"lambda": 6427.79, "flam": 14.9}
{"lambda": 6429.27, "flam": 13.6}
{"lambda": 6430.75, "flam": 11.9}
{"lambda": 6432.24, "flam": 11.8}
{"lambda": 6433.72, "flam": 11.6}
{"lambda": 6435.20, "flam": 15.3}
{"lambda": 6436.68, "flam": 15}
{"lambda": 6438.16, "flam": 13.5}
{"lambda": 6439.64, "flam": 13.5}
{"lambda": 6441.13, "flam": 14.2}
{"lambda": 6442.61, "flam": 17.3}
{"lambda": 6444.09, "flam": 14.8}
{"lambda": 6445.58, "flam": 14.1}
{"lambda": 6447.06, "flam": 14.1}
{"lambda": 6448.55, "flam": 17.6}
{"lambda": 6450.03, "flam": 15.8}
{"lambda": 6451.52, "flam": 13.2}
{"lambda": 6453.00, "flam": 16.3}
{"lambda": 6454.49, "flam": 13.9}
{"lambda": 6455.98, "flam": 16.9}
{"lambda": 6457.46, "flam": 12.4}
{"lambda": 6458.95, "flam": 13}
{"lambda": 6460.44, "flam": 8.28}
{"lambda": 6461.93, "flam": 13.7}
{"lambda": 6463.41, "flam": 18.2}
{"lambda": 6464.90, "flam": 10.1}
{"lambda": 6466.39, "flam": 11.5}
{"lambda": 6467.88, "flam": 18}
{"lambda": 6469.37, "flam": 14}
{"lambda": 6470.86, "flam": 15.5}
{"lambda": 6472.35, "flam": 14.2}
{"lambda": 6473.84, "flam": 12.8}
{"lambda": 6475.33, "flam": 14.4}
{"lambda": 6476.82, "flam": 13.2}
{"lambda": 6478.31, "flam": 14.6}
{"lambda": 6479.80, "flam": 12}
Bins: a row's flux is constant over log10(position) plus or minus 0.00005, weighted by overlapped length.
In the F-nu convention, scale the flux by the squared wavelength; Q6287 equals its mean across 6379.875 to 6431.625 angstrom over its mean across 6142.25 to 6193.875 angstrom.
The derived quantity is 1.2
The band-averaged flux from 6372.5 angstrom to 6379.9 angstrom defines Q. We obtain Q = 13.5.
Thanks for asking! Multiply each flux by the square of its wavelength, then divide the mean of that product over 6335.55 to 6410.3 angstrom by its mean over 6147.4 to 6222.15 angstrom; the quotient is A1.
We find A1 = 1.14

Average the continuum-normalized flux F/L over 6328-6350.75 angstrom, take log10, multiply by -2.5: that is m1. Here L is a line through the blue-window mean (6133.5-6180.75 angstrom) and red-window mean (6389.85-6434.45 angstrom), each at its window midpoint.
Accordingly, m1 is 0.07 mag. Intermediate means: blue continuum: 14.5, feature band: 14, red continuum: 15.2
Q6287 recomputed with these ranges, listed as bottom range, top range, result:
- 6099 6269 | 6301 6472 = 1.11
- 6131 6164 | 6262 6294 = 1.10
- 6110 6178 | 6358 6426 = 1.18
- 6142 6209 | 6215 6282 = 1.11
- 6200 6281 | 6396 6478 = 1.05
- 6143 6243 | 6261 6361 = 1.11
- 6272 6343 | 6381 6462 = 1.05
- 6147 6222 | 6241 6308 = 1.08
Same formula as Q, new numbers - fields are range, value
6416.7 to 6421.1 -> 15.1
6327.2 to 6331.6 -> 13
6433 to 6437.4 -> 14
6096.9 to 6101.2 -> 16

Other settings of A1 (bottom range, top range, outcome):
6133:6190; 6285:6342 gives 1.10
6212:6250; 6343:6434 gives 1.08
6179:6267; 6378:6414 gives 1.16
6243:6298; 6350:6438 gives 1.06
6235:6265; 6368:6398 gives 1.13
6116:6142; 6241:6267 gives 1.02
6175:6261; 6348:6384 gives 1.12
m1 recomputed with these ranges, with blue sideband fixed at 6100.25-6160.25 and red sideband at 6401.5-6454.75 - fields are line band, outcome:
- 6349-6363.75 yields -0.087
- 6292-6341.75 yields -0.008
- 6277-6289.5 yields -0.018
